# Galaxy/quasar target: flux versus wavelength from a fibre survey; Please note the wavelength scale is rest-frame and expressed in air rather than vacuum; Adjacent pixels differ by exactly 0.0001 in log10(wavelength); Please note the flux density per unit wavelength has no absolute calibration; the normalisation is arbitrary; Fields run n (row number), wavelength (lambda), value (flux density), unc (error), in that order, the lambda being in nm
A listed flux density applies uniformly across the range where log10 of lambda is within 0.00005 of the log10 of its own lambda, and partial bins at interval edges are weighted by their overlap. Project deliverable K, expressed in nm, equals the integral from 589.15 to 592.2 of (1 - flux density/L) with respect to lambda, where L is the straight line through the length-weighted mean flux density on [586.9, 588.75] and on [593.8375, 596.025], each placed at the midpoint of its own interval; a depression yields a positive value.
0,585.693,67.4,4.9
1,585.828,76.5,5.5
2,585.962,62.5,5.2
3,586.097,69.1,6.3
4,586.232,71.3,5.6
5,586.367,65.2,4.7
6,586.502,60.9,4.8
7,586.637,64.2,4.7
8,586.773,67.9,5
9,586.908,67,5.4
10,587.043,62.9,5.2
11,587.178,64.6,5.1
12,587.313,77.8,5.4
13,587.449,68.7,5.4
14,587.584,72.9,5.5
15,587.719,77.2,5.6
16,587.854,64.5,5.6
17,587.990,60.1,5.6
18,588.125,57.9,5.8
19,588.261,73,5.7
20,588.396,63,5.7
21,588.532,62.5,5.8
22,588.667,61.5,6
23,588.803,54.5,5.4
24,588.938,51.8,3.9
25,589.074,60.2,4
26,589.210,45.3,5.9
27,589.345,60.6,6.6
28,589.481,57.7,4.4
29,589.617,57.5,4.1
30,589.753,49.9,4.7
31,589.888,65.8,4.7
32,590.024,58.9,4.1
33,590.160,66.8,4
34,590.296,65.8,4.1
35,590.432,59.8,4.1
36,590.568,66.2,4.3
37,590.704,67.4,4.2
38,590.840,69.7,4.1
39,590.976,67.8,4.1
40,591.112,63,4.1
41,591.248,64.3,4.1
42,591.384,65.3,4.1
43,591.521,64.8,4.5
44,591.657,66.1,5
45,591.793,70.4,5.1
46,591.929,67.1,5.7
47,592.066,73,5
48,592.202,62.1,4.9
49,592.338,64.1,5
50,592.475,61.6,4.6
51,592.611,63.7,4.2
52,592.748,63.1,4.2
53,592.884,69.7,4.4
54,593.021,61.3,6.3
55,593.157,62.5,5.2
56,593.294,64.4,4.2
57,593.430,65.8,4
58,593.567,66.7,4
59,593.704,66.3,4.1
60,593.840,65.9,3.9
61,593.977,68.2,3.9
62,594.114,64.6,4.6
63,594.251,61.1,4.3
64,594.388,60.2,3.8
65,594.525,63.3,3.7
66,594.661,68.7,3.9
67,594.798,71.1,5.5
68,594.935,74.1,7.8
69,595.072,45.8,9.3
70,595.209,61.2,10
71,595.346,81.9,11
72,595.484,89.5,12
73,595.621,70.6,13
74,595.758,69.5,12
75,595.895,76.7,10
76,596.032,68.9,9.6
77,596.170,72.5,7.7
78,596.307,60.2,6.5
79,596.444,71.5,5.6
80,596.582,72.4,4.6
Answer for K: 0.18 nm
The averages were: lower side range 66.6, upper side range 68.4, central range 63.4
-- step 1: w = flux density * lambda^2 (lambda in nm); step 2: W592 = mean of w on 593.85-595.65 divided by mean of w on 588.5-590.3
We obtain 1.18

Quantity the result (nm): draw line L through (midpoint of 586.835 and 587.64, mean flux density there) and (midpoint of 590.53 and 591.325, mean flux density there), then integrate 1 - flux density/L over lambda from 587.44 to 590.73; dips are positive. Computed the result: 0.29 nm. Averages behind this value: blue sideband 68.9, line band 61.8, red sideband 66.4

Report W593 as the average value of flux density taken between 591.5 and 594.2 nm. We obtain 65.6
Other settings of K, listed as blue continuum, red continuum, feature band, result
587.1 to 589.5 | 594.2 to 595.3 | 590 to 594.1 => -0.13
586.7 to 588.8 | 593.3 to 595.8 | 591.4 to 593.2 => 0.04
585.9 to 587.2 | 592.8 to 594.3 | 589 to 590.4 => 0.14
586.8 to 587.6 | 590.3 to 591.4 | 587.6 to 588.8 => 0.05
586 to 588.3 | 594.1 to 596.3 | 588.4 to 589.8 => 0.23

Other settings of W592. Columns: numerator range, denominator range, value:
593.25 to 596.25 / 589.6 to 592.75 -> 1.07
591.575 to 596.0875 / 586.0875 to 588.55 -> 1.02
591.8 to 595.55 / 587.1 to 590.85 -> 1.07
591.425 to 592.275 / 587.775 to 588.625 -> 1.07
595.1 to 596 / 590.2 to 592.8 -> 1.13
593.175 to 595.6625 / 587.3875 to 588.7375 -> 1.04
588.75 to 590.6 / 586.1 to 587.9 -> 0.87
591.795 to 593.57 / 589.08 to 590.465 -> 1.12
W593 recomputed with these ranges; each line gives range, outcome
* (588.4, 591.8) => 61.6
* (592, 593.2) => 64.6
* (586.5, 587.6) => 67.5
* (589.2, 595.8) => 65.1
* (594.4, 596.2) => 69.9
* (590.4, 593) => 65.7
